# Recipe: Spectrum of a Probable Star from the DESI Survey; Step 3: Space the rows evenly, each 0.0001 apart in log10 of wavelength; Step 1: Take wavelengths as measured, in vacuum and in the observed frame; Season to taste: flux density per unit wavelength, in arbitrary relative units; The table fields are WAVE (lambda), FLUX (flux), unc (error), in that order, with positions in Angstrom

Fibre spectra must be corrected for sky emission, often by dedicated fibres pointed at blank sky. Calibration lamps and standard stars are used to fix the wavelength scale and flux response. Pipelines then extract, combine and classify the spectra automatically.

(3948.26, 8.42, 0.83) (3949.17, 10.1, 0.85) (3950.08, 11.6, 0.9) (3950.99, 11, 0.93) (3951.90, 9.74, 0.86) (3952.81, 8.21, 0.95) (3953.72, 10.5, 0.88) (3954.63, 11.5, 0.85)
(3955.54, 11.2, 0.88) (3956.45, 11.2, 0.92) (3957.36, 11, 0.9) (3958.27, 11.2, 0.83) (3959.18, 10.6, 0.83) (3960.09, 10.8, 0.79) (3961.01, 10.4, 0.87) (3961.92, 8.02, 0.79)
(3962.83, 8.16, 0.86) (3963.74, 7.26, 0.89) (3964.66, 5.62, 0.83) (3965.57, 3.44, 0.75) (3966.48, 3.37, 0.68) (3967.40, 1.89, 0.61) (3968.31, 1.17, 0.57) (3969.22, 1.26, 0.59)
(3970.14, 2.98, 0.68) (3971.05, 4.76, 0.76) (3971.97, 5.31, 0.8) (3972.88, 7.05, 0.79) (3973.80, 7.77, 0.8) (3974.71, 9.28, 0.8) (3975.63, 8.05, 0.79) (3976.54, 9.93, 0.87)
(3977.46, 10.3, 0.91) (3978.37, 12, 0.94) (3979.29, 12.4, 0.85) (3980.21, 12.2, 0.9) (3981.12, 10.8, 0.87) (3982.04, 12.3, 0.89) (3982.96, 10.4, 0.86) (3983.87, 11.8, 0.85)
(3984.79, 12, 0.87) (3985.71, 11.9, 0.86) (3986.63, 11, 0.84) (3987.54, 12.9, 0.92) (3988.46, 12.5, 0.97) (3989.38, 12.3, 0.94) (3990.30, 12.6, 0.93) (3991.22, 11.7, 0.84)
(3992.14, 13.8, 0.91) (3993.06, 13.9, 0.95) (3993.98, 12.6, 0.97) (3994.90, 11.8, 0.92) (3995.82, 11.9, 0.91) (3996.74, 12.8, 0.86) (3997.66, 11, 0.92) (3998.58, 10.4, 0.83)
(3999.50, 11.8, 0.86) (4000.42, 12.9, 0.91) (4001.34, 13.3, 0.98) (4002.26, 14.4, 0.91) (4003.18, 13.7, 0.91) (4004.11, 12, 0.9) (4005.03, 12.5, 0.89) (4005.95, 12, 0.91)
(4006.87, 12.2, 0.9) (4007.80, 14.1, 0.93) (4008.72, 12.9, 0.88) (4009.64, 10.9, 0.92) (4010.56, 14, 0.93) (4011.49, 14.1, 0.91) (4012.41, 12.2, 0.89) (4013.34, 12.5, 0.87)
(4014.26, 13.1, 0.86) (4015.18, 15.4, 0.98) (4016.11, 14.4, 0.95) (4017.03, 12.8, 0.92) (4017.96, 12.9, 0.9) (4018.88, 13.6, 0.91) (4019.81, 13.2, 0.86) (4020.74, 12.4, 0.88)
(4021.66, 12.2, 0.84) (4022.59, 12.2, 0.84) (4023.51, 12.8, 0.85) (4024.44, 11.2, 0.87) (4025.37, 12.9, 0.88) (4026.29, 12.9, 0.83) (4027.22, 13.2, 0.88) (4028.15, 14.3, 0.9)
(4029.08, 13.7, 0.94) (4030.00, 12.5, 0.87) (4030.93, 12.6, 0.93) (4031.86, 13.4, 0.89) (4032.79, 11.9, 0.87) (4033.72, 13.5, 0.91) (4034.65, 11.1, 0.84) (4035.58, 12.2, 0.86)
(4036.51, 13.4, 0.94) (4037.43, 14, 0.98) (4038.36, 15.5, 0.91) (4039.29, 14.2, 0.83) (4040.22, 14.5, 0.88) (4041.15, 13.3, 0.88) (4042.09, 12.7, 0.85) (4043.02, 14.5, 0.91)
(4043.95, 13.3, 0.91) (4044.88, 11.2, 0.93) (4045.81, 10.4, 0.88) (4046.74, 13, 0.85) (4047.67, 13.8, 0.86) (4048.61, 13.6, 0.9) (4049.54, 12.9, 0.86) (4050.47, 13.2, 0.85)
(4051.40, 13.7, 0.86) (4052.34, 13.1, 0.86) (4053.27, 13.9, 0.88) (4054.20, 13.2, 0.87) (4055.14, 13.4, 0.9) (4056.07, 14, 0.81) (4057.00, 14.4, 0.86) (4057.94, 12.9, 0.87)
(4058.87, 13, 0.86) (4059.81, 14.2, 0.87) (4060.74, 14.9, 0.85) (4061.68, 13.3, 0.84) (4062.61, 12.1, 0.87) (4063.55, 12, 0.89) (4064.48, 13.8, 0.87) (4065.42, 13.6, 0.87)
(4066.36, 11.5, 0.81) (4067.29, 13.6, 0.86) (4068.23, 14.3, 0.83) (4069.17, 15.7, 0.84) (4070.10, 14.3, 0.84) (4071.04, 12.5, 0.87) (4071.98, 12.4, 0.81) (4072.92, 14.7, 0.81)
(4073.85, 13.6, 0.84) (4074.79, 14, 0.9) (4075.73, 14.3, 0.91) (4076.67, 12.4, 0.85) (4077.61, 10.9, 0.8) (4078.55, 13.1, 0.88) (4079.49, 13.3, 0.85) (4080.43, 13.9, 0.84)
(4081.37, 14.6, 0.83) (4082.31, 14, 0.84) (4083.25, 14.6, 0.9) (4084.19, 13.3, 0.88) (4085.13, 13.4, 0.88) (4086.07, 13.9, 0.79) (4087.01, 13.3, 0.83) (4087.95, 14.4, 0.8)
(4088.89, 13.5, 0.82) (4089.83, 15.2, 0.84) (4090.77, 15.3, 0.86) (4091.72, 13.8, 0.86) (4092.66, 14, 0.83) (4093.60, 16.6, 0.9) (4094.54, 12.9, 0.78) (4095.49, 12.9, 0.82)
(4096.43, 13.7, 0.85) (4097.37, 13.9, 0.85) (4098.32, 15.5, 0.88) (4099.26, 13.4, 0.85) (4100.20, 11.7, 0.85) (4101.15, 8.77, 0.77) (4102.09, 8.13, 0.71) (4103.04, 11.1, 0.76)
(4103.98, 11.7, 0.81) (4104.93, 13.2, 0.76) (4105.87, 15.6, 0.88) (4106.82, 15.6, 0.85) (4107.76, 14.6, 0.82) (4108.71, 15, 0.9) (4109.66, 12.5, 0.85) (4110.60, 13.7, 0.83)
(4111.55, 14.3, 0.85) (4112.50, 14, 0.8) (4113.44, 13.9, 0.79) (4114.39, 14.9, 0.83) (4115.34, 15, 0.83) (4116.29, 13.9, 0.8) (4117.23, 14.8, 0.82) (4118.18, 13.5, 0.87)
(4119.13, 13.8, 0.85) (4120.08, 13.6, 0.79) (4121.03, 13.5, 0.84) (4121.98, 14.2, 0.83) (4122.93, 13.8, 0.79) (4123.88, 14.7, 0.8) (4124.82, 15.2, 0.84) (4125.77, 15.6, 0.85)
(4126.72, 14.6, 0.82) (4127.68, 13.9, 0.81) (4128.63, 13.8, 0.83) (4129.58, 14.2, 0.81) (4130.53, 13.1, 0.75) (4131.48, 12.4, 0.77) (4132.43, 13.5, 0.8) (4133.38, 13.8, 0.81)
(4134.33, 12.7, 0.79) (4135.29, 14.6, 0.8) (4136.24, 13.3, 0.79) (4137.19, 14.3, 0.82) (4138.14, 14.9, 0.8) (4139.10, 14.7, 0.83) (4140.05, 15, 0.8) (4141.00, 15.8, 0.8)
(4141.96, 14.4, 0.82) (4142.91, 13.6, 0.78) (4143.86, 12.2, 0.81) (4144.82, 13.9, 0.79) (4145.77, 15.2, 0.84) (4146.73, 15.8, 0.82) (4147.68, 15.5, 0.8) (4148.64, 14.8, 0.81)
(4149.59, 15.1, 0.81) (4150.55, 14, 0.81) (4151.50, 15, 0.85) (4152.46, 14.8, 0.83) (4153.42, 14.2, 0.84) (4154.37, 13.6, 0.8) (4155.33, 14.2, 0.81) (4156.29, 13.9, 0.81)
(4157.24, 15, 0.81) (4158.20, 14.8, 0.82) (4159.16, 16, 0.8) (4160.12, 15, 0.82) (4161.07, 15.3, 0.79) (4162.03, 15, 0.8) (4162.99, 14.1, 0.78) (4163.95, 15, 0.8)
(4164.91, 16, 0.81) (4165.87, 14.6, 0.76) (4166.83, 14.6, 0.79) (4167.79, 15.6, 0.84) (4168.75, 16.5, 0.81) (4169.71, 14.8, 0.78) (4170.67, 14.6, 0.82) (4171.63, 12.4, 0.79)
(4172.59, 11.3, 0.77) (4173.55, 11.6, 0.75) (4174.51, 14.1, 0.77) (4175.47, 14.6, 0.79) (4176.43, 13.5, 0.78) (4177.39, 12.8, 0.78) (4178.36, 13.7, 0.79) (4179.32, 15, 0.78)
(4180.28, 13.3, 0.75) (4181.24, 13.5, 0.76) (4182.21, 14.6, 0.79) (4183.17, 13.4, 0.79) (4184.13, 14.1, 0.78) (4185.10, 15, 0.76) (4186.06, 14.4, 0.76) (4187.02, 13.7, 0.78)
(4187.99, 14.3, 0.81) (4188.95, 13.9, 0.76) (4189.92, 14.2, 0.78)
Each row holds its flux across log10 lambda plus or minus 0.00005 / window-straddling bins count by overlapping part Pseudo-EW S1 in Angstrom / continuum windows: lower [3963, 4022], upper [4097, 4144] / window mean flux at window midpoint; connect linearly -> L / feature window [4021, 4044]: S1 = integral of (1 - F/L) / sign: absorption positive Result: -2.69 Angstrom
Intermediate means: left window 10.8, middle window 13.1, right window 13.8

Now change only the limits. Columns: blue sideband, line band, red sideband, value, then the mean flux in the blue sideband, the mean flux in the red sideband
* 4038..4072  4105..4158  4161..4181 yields -1.4 Angstrom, 13.4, 14.2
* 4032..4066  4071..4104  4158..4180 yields 0.7 Angstrom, 13.3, 14.4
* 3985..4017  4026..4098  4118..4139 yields -1.0 Angstrom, 12.7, 14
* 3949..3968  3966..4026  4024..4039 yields -0.3 Angstrom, 8.82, 13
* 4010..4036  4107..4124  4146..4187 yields -0.3 Angstrom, 13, 14.4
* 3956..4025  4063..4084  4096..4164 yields -1.3 Angstrom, 10.8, 14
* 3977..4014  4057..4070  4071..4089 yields -0.2 Angstrom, 12.3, 13.5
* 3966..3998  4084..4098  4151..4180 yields -1.7 Angstrom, 9.7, 14.4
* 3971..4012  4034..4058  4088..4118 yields -1.3 Angstrom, 11.6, 13.7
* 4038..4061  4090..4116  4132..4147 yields 0.6 Angstrom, 13.4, 14.2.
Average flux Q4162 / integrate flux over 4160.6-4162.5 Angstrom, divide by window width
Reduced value 15.1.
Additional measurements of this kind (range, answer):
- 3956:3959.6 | 11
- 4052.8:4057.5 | 13.8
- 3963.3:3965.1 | 6.41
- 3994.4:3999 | 11.6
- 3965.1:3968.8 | 2.47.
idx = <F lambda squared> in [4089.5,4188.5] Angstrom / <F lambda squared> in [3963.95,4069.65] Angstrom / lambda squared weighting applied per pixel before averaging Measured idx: 1.25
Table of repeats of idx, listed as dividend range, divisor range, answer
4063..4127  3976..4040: 1.13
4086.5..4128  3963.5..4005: 1.47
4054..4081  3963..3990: 1.66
